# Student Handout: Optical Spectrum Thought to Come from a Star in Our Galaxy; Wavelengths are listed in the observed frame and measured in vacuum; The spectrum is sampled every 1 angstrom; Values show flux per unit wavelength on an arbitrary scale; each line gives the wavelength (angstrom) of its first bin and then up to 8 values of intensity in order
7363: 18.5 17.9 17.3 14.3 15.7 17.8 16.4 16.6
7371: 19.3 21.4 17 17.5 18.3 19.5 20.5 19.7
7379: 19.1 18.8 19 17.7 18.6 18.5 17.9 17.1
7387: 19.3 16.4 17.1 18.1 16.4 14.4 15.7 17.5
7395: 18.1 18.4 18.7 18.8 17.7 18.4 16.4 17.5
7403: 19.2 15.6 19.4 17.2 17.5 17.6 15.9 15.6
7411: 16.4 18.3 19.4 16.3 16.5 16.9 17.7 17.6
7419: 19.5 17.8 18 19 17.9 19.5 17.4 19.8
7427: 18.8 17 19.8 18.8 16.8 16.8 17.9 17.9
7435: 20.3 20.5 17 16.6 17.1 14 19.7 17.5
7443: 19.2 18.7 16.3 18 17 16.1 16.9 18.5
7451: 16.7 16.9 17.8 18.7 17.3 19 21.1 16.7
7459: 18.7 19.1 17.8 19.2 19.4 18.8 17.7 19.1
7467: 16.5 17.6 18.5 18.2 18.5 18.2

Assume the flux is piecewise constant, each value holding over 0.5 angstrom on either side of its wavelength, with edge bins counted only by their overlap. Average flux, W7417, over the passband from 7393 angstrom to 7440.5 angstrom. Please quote 17.8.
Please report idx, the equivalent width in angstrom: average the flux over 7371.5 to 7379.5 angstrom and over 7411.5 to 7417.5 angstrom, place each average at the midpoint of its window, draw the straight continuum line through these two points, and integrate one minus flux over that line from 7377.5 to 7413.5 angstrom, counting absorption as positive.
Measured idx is 1.2 angstrom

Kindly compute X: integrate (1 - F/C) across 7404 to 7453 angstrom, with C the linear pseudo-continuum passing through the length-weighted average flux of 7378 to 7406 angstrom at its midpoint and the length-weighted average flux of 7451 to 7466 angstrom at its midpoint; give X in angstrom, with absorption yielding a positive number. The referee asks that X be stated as 1.1 angstrom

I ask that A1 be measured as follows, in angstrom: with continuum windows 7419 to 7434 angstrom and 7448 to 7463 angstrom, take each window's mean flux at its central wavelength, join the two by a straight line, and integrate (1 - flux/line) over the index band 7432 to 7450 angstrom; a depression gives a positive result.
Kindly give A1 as 0.5 angstrom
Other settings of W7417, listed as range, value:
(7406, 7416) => 17.1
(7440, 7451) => 17.6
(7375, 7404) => 18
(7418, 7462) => 18.1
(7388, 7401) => 17.4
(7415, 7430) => 18.3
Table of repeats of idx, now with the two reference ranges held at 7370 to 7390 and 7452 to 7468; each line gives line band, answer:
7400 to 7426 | 1.12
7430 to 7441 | 0.46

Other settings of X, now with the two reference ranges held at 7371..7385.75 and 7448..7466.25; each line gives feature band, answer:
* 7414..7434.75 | 0.47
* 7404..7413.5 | 0.62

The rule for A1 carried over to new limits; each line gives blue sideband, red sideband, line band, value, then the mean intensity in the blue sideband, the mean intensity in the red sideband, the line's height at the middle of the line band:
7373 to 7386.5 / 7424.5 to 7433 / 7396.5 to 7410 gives 0.6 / 18.6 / 18.1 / 18.4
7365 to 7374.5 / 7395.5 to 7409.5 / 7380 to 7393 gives 0.0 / 17.3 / 17.7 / 17.5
